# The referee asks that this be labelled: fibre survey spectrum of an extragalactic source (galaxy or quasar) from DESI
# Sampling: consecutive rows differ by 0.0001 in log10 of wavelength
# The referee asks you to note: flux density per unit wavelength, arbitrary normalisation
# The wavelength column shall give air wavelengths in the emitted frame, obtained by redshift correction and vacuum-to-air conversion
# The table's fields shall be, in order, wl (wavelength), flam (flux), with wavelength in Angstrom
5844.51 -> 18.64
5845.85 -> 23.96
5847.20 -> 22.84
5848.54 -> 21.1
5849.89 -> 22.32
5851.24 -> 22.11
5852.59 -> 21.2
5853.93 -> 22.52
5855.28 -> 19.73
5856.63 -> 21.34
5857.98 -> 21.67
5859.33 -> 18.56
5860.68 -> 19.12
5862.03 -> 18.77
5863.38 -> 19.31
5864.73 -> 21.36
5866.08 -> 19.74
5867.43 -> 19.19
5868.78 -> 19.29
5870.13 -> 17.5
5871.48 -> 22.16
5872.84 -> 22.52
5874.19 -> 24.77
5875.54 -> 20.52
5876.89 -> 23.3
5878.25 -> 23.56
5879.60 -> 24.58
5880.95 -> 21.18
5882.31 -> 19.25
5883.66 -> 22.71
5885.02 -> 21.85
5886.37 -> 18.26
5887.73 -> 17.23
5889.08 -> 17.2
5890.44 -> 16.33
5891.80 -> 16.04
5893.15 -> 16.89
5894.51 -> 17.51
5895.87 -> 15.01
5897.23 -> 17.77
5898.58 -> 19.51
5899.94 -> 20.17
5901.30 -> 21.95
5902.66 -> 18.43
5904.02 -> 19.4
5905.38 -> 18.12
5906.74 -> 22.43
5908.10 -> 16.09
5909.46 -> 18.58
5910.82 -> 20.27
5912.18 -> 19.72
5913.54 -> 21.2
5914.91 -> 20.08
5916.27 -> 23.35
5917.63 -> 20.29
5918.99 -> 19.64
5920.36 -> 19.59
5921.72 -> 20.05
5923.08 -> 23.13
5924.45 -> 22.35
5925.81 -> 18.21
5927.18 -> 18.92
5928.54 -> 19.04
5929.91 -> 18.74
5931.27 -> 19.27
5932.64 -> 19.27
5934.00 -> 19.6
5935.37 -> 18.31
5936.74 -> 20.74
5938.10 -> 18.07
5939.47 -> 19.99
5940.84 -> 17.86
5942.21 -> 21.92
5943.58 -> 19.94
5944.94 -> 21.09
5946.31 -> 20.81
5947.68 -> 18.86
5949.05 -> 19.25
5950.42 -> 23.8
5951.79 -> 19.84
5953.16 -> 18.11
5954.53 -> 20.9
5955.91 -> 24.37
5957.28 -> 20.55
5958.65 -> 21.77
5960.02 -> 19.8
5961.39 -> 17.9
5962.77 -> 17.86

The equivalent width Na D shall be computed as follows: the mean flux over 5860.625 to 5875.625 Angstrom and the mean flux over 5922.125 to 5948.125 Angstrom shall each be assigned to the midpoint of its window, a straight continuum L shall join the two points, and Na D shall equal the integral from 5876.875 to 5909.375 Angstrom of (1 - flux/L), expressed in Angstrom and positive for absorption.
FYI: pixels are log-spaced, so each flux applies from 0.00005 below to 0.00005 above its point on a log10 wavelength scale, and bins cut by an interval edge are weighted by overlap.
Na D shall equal 1.5 Angstrom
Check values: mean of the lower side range 20.4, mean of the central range 19.3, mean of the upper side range 19.8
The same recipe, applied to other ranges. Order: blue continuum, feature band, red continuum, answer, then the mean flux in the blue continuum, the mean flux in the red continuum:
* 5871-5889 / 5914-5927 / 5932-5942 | -0.50 Angstrom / 21.5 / 19.3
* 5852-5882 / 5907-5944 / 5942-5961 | 1.75 Angstrom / 21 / 20.7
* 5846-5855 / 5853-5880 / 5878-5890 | 0.40 Angstrom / 22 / 20.5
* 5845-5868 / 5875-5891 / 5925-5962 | 0.04 Angstrom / 20.9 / 19.9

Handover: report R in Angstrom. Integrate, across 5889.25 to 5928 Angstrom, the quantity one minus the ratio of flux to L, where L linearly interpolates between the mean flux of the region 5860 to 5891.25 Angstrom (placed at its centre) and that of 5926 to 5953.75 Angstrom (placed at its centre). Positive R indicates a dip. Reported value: 1.4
